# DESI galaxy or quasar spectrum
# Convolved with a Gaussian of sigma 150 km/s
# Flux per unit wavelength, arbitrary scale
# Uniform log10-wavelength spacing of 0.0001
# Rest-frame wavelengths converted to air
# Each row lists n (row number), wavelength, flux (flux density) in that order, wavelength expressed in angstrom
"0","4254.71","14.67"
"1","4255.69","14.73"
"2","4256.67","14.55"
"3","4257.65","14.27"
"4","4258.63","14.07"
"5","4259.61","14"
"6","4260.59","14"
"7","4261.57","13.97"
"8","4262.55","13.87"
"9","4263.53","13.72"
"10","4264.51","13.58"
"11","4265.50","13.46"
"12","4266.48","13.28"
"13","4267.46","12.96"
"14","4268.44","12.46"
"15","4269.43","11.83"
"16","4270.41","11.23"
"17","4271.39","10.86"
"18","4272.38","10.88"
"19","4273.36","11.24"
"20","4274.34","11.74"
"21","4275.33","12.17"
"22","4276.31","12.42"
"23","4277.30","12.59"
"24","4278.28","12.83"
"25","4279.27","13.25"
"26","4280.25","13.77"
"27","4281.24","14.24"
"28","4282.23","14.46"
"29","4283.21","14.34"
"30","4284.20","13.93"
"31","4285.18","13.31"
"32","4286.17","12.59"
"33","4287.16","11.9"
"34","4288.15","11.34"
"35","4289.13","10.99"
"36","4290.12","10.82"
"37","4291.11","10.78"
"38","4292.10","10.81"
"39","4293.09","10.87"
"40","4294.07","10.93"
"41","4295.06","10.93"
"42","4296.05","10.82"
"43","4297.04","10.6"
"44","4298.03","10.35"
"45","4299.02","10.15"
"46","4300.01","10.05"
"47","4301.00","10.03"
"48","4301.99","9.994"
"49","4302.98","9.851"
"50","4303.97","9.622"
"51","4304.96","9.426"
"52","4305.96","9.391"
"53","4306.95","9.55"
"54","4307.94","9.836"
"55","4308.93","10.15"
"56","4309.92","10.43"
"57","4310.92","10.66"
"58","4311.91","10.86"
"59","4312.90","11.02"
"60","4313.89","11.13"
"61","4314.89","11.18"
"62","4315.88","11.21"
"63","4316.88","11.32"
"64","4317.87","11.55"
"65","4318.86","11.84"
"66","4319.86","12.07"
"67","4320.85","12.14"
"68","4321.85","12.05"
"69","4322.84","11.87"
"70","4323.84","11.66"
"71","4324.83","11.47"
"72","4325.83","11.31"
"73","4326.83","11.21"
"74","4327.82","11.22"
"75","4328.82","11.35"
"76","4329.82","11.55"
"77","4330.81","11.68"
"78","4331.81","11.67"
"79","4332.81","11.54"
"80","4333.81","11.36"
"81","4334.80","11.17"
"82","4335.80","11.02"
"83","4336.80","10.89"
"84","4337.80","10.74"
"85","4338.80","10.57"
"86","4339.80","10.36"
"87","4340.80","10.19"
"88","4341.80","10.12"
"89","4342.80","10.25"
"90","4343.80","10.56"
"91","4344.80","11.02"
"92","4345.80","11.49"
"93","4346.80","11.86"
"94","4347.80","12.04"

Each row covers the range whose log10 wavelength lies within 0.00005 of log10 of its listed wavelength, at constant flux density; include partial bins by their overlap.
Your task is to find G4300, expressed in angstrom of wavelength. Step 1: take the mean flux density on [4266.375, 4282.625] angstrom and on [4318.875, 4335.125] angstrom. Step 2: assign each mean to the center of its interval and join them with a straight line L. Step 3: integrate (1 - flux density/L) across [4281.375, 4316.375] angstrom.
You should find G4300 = 3.1 angstrom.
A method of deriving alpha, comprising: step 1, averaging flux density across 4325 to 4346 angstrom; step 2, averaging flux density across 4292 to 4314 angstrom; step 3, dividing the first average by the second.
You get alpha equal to 1.1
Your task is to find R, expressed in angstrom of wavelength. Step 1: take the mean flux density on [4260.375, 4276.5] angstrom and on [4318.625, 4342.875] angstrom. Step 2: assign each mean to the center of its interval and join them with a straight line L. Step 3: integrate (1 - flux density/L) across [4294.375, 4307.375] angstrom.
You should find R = 2.0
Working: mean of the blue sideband 12.6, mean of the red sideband 11.3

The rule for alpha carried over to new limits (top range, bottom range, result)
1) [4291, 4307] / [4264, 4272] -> 0.82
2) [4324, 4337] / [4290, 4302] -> 1.08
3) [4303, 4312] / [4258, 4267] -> 0.72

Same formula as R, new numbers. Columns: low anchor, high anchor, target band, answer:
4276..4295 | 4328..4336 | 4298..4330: 2.58 angstrom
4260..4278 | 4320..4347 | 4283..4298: 0.69 angstrom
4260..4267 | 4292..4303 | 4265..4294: -0.37 angstrom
